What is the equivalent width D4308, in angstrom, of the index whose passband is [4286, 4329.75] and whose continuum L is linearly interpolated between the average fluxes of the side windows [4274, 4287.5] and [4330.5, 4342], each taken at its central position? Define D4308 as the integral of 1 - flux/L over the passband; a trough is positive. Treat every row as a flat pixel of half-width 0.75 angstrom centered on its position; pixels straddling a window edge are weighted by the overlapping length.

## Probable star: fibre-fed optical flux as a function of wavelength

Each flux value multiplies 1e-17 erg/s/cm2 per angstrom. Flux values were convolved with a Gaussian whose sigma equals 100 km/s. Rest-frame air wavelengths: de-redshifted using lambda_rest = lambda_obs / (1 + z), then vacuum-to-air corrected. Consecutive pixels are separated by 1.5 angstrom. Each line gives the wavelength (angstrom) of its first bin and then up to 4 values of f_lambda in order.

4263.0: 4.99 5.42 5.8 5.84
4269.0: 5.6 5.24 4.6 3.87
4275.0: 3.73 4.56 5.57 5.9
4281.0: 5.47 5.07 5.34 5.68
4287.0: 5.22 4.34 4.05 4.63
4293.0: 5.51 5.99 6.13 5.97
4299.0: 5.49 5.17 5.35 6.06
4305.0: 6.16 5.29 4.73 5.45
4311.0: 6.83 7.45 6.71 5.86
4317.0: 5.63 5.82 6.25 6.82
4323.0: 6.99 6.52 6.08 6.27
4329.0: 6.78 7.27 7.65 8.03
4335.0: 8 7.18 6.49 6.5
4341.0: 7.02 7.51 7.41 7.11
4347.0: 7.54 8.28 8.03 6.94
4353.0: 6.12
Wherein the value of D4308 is 2.4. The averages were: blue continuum 5.15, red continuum 7.27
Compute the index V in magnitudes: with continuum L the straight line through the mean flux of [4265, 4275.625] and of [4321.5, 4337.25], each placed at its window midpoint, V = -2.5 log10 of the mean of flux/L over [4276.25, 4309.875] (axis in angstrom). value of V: 0.08 mag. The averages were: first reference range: 4.98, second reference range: 7.06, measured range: 5.36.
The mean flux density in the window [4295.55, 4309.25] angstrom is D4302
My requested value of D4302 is 5.58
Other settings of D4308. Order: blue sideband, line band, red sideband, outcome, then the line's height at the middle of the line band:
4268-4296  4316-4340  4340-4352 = 0.1 angstrom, 6.79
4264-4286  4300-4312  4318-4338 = 1.0 angstrom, 6.18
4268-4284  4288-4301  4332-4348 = 0.9 angstrom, 5.66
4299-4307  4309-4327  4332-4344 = -0.2 angstrom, 6.32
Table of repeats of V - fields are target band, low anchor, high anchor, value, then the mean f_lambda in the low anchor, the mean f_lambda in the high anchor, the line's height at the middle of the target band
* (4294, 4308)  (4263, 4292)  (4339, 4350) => 0.04 mag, 5.05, 7.4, 5.88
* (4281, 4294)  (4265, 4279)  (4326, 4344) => 0.10 mag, 5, 7.12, 5.52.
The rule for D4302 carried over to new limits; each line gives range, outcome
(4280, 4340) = 6.05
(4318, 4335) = 6.84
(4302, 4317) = 6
